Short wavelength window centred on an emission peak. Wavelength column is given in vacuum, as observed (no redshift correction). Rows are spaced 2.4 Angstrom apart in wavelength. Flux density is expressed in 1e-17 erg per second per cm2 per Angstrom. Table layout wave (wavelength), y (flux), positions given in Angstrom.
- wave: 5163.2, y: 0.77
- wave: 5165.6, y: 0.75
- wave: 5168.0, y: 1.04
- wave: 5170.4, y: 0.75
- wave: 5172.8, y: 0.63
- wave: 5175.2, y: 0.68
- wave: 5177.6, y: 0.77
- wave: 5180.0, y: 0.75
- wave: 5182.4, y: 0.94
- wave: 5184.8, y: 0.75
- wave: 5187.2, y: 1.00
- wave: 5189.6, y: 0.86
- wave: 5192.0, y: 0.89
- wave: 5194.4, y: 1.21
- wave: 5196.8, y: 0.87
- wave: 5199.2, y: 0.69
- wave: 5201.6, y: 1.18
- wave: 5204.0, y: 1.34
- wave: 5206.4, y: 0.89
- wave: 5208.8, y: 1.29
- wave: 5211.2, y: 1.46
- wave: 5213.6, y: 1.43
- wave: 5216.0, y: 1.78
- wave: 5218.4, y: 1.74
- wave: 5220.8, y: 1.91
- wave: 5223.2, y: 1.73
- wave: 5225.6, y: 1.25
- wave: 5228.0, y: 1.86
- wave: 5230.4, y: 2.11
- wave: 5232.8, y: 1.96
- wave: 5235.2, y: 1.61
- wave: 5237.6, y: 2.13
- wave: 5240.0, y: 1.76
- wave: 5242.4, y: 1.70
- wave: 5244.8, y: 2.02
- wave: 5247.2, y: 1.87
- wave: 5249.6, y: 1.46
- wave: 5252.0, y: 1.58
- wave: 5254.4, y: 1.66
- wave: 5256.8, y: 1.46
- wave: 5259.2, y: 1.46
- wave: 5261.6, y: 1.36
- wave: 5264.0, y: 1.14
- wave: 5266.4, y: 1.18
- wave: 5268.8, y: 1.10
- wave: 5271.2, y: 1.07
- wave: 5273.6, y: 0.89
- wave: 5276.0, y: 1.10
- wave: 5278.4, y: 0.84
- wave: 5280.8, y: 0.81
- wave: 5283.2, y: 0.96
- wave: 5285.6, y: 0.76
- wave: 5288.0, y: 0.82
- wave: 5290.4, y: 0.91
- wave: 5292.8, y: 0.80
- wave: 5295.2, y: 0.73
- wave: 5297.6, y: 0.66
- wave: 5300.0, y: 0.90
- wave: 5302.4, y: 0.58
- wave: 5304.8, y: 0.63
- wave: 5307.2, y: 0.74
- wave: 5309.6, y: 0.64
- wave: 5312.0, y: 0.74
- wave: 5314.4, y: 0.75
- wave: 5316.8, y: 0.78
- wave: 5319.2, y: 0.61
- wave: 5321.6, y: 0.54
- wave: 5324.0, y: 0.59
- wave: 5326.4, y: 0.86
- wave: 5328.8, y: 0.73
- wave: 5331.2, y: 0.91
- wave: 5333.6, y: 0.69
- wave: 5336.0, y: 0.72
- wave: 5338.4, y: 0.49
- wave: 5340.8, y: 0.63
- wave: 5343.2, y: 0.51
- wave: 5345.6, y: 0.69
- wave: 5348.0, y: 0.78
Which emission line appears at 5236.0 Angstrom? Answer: C IV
